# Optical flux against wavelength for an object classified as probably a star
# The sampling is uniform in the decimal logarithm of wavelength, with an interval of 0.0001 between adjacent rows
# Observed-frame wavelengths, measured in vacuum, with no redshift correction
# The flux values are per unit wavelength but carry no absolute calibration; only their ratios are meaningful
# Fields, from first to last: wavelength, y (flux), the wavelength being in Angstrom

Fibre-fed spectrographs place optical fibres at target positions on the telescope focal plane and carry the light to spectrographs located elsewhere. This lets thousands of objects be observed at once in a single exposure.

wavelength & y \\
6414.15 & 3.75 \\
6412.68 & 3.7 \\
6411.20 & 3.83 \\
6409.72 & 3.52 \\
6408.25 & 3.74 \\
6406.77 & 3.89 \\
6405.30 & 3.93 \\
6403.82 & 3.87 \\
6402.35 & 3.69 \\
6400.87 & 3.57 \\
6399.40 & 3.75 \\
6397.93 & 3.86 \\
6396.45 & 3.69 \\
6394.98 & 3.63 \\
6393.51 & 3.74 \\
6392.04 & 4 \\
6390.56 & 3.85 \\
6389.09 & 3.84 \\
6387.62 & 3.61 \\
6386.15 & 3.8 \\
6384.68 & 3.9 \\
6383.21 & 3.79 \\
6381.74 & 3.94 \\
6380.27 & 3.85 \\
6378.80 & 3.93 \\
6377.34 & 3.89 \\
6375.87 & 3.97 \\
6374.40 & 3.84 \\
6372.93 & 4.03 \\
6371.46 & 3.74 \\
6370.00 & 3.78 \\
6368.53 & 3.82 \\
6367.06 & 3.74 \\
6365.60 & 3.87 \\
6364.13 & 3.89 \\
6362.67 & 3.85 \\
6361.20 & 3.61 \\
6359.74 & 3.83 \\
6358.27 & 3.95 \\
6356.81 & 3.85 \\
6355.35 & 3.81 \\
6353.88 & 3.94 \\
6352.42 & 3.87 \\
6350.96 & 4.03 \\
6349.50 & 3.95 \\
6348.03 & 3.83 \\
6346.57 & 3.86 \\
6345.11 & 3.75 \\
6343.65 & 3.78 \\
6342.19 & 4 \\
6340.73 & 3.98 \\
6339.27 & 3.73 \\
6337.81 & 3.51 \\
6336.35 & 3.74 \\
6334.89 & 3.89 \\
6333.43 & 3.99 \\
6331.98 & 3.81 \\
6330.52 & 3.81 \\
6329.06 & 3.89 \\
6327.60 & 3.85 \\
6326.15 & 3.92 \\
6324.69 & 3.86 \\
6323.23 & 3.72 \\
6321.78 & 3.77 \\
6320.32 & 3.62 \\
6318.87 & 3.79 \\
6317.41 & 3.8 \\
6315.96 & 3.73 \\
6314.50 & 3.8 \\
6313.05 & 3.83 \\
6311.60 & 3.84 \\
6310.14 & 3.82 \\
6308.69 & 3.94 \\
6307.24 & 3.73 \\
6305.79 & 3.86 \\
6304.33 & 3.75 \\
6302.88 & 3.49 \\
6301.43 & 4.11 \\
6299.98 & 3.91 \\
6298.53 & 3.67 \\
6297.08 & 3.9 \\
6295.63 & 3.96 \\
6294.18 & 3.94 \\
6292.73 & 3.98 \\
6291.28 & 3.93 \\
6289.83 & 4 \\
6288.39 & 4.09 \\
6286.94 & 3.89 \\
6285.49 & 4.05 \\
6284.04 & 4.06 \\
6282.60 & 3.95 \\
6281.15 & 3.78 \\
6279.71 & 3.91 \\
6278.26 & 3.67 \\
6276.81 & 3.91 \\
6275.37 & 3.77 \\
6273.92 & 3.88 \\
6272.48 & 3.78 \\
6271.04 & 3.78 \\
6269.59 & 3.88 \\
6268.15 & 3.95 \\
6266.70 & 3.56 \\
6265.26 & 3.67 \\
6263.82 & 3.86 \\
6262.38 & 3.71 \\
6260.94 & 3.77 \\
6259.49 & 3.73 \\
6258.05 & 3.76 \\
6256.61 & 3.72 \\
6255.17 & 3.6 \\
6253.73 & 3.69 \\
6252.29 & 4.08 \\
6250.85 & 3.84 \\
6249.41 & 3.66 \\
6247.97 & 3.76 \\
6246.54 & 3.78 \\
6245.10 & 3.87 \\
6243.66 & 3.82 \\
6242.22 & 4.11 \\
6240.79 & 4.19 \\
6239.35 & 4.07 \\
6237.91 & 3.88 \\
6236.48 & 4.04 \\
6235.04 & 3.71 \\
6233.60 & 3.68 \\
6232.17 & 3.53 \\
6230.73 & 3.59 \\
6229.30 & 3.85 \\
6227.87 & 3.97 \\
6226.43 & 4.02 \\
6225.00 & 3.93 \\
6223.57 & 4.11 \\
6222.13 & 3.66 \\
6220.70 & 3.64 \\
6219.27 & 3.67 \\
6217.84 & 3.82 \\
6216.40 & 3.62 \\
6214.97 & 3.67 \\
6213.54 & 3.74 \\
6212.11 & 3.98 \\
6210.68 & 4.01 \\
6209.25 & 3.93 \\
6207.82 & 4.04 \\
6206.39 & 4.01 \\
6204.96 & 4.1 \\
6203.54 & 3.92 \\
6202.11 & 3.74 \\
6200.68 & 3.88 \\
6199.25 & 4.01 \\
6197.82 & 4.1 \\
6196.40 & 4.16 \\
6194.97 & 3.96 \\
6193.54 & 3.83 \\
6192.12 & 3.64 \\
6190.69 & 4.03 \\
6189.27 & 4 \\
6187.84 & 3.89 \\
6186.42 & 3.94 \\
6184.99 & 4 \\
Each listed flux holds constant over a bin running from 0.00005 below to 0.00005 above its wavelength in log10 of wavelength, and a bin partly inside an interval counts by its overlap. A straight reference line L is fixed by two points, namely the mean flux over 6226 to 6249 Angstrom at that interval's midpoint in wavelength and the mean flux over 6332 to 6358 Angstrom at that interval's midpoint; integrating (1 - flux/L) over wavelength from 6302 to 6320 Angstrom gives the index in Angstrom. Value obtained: 0.4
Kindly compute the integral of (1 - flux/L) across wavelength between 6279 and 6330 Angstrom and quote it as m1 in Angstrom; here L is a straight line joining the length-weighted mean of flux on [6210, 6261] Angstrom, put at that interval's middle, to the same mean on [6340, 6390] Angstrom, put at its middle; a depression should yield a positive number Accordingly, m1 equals -0.3 Angstrom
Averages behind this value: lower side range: 3.82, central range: 3.86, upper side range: 3.86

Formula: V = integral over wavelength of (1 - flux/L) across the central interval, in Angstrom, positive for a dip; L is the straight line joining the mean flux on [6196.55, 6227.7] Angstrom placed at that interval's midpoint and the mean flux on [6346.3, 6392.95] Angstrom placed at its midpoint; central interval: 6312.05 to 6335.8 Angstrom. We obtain 0.31 Angstrom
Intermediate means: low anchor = 3.89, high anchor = 3.86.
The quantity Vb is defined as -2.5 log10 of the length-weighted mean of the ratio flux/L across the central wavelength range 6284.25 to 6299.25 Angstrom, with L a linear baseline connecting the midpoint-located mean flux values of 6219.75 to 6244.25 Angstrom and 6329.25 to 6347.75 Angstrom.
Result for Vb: -0.03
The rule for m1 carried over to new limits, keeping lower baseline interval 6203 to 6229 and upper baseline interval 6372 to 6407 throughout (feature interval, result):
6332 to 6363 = 0.0 Angstrom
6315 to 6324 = 0.3 Angstrom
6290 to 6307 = 0.0 Angstrom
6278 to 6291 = -0.3 Angstrom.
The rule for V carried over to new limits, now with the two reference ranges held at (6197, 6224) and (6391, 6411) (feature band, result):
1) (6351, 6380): -0.6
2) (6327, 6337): -0.1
